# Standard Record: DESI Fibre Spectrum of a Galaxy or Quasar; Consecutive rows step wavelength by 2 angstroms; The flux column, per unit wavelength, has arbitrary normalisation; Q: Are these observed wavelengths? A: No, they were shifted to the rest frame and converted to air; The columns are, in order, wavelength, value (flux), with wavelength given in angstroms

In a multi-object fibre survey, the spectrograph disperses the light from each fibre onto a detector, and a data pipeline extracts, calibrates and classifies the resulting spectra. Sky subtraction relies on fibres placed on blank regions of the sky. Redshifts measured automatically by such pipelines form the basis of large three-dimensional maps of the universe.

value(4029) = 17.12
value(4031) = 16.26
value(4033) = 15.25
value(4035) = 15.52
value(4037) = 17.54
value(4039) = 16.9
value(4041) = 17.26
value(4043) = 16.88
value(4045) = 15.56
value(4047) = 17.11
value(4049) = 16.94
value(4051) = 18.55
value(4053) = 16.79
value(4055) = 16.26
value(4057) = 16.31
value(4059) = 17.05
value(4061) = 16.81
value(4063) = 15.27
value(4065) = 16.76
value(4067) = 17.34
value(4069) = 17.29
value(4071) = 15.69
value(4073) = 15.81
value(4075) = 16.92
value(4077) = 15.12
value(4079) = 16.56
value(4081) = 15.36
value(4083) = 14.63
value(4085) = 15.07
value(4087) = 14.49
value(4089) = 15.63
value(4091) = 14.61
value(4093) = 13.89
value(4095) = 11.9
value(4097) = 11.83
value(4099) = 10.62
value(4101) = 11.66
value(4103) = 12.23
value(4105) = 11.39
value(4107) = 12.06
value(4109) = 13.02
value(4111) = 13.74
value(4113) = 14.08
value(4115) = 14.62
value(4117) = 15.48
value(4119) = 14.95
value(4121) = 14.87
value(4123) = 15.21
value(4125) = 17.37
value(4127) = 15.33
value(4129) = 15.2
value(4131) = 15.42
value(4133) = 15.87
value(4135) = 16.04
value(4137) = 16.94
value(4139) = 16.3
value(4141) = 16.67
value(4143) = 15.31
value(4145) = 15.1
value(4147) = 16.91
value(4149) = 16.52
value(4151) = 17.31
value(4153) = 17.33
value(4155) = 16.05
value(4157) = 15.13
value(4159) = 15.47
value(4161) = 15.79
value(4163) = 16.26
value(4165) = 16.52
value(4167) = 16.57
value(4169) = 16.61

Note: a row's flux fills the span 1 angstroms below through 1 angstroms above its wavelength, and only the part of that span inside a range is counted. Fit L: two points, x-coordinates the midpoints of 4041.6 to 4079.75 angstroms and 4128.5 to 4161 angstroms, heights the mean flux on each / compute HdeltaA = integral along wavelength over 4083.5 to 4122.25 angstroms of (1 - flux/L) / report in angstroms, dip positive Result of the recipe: 6.7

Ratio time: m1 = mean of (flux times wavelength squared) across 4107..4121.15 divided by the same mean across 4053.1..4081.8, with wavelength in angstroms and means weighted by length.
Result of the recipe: 0.89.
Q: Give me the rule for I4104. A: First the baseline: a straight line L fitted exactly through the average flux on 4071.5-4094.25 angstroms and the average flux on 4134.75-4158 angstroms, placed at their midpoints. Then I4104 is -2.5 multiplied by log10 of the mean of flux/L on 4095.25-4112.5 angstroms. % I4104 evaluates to 0.275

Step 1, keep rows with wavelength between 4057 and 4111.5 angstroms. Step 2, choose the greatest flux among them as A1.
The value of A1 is 17.34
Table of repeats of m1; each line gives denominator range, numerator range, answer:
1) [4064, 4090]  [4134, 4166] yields 1.06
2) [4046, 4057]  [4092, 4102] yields 0.72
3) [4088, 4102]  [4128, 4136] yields 1.24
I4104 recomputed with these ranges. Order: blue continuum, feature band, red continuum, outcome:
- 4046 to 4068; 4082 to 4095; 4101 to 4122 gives 0.03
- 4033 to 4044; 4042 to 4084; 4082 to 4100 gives -0.08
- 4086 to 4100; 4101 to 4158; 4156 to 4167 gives -0.03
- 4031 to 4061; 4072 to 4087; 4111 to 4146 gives 0.05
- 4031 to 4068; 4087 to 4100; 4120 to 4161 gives 0.23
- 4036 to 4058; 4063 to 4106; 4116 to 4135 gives 0.12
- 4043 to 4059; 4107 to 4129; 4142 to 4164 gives 0.11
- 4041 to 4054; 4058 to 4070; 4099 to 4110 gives -0.08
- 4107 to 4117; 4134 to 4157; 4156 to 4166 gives -0.08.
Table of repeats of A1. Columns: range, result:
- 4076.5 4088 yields 16.56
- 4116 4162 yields 17.37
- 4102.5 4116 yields 14.62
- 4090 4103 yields 14.61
